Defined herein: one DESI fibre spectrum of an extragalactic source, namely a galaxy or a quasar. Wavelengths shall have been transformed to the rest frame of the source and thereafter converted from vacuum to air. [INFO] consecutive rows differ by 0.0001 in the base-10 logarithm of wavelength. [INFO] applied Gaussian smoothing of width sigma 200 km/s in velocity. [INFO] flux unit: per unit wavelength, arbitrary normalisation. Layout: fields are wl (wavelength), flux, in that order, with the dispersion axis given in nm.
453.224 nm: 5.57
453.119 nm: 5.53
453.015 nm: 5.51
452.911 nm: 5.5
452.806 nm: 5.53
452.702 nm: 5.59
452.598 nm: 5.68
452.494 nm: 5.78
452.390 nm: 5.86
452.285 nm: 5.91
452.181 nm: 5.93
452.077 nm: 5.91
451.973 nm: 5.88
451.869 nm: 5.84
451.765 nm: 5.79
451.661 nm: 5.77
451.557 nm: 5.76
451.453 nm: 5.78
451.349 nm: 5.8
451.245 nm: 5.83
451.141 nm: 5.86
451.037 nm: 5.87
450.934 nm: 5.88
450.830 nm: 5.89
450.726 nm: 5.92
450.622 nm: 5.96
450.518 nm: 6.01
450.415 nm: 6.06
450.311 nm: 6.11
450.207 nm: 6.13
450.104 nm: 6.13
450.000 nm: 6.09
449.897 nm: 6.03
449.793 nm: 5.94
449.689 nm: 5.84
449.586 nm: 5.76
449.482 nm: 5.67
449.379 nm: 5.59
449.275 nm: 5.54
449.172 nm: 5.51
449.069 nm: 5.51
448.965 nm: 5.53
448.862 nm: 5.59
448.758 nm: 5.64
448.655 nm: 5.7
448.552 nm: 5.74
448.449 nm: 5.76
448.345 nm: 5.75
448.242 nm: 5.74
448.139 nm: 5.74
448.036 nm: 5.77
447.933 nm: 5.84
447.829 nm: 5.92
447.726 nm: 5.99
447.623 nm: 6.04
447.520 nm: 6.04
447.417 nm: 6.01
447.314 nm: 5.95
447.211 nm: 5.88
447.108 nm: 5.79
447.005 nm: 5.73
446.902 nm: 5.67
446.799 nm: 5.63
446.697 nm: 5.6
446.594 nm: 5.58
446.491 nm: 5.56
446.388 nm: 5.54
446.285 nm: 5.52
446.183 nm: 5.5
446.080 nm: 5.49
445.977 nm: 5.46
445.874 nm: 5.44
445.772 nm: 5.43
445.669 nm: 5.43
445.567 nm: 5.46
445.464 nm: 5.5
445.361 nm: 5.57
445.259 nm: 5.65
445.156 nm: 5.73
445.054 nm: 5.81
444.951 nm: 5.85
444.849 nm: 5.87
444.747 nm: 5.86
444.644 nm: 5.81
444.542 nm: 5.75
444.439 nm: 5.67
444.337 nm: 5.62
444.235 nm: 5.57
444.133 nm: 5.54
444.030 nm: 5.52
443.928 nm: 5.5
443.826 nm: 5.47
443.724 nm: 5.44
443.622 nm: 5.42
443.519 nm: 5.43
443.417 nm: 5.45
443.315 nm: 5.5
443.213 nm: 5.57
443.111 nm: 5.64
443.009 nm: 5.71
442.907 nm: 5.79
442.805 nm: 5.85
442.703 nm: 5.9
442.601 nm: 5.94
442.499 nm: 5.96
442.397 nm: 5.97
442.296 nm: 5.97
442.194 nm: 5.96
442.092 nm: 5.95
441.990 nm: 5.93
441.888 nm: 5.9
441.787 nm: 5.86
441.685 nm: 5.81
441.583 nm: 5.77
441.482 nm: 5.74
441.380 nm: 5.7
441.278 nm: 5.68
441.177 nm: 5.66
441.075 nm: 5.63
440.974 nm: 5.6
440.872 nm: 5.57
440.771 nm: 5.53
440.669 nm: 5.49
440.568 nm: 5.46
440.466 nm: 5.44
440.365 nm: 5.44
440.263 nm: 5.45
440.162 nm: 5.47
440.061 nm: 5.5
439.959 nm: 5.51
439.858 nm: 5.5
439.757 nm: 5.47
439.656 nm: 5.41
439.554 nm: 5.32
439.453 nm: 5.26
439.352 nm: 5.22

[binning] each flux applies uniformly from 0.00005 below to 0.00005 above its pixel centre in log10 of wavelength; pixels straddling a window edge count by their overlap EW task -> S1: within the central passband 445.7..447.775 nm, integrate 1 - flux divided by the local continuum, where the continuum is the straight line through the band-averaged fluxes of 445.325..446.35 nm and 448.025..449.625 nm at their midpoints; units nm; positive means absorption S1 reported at -0.06 nm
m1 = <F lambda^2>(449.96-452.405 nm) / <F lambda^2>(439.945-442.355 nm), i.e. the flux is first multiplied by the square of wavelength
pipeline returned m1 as 1.1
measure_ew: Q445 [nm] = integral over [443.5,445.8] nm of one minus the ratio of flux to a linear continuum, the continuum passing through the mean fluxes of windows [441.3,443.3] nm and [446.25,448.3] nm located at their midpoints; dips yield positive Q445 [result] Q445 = 0.08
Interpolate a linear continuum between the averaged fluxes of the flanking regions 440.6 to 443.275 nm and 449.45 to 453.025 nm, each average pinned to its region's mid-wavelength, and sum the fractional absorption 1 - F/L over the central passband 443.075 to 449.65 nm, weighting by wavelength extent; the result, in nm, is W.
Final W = 0.18 nm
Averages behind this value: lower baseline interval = 5.77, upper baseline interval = 5.86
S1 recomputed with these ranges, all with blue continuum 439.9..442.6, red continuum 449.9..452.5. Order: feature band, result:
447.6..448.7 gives 0.007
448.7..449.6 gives 0.043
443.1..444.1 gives 0.045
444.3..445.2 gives -0.001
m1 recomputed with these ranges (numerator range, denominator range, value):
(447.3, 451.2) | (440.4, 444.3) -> 1.06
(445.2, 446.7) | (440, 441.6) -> 1.01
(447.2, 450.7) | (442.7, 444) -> 1.07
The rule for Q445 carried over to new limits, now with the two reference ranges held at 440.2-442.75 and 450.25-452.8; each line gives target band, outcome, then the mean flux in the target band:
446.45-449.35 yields 0.04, 5.74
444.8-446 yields 0.04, 5.6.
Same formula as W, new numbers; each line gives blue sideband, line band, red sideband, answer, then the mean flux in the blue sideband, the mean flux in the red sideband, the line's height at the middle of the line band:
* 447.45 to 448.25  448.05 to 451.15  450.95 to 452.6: 0.028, 5.9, 5.84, 5.87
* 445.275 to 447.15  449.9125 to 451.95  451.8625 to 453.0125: -0.078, 5.55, 5.75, 5.7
